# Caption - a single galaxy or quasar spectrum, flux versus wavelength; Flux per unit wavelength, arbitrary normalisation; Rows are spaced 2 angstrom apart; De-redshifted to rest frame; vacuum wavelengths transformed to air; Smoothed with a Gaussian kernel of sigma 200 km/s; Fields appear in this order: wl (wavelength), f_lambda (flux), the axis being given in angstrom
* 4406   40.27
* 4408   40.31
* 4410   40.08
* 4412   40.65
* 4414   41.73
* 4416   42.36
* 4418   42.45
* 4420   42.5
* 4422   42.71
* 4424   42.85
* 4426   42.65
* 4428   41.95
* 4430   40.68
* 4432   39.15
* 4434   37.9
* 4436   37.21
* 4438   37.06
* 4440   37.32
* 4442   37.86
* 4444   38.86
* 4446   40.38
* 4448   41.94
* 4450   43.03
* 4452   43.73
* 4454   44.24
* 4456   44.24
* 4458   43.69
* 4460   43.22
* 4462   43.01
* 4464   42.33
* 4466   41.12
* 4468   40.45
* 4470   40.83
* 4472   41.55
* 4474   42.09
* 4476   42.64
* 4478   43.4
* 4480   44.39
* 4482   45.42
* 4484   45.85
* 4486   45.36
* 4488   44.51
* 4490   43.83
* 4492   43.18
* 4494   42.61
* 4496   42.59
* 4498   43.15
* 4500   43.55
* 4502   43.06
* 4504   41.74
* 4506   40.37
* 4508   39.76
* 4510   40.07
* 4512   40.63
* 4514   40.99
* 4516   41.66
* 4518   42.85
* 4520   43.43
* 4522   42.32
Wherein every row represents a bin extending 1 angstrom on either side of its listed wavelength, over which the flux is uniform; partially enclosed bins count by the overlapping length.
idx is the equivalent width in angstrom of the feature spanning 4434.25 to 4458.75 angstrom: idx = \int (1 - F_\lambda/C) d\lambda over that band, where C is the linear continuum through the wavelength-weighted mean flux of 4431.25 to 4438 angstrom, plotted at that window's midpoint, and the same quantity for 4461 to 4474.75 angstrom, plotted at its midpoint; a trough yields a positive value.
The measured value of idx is -0.9 angstrom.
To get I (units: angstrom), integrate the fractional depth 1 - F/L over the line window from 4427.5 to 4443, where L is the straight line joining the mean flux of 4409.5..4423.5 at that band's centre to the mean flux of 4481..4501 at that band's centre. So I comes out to 1.4 angstrom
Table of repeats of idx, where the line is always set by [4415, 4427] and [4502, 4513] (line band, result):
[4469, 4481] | -0.3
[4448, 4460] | -0.5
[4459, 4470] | -0.1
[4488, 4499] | -0.6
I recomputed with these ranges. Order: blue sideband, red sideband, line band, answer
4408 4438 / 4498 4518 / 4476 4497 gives -1.4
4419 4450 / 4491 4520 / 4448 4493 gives -2.4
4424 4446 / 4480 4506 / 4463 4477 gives 0.1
